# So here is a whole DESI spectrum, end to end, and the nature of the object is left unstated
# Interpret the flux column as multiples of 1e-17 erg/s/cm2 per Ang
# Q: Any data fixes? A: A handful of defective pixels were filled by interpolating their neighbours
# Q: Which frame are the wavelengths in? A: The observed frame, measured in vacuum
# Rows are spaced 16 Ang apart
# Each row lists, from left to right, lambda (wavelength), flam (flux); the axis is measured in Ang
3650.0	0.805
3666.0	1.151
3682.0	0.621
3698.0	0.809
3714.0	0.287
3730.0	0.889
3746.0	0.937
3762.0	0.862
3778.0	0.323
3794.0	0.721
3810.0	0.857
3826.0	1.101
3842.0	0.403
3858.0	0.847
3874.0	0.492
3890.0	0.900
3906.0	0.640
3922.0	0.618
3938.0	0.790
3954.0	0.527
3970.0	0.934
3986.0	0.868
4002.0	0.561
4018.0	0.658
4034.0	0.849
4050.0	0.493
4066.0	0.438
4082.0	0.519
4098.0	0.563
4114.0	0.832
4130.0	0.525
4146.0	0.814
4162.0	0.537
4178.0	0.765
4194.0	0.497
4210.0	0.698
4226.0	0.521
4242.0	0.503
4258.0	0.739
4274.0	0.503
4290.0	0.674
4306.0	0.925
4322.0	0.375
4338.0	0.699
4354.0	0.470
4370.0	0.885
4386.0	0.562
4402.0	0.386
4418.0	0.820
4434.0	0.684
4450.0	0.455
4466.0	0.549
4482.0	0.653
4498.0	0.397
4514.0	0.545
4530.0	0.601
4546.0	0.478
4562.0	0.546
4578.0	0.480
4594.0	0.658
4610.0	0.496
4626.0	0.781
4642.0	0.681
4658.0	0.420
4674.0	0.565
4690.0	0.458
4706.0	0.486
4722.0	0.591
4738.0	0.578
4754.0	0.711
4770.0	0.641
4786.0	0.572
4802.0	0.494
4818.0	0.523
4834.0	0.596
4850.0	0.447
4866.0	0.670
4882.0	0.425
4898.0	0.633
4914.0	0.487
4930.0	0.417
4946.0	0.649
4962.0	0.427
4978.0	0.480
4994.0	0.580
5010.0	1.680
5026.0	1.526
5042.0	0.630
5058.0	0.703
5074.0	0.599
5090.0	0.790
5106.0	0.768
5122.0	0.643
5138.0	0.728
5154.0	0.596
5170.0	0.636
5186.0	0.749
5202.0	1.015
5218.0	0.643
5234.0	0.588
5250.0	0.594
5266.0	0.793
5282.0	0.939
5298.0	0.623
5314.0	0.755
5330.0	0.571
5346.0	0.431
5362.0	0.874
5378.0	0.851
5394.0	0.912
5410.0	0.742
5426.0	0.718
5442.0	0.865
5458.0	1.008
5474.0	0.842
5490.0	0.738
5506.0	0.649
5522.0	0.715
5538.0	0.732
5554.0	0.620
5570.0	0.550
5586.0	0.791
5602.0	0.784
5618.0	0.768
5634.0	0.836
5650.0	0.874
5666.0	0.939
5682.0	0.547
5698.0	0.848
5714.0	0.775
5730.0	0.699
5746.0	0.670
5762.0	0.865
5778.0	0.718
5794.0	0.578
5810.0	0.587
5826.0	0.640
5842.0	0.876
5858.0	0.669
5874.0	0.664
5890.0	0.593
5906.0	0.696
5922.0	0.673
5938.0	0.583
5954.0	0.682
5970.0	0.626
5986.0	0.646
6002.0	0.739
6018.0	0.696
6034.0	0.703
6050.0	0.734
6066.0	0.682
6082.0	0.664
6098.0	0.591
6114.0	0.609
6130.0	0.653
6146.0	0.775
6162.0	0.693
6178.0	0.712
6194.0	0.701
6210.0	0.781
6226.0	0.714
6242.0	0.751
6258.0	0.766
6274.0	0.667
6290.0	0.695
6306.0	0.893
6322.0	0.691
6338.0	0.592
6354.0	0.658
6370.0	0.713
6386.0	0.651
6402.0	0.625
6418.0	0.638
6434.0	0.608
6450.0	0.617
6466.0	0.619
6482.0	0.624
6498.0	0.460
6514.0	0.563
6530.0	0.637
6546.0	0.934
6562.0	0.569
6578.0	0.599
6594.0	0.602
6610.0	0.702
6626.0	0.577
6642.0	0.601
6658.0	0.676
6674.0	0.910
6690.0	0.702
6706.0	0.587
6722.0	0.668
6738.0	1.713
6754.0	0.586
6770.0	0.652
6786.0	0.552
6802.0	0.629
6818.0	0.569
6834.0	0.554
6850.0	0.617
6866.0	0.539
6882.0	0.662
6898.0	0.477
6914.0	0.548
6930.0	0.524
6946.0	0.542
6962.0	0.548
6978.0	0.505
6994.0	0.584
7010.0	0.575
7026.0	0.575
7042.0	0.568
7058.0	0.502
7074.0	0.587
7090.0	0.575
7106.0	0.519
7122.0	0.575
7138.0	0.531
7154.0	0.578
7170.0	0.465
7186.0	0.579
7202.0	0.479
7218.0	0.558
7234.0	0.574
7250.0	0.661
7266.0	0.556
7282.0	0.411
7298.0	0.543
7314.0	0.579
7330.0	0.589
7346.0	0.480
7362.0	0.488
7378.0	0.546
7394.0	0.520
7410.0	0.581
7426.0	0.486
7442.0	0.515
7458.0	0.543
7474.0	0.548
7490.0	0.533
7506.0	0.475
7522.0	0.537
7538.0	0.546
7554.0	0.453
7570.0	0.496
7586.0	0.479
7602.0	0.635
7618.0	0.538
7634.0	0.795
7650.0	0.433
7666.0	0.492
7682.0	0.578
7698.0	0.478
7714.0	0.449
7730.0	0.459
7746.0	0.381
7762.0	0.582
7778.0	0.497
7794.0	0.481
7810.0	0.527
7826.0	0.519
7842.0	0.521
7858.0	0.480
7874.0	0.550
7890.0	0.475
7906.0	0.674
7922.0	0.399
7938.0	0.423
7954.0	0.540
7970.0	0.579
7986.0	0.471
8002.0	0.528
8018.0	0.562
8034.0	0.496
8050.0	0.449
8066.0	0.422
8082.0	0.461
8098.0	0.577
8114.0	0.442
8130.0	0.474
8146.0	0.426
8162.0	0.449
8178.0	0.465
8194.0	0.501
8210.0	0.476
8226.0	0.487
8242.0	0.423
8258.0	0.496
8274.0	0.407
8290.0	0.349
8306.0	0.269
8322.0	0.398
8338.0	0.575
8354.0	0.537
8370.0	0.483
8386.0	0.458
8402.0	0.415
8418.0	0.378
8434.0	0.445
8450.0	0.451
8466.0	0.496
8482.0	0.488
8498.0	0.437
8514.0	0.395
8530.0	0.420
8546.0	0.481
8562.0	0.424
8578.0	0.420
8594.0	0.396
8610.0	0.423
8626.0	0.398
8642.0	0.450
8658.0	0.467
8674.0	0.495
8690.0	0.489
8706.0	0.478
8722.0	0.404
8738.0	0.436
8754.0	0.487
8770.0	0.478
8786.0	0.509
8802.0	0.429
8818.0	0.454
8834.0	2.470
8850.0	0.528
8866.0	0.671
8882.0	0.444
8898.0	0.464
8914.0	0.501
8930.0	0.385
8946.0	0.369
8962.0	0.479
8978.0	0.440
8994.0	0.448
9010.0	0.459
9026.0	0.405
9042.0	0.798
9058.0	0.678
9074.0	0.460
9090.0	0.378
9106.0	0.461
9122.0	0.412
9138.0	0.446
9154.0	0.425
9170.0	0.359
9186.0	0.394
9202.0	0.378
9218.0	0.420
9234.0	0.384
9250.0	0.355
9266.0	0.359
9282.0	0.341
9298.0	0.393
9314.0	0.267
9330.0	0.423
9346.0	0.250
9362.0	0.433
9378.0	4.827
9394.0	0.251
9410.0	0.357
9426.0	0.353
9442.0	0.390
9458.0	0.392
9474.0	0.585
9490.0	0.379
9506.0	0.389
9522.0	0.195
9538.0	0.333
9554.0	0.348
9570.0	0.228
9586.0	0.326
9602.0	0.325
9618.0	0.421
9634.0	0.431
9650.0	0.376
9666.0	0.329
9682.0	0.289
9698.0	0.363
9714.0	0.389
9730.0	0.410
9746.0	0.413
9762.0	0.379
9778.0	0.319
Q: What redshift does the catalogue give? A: 0.346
